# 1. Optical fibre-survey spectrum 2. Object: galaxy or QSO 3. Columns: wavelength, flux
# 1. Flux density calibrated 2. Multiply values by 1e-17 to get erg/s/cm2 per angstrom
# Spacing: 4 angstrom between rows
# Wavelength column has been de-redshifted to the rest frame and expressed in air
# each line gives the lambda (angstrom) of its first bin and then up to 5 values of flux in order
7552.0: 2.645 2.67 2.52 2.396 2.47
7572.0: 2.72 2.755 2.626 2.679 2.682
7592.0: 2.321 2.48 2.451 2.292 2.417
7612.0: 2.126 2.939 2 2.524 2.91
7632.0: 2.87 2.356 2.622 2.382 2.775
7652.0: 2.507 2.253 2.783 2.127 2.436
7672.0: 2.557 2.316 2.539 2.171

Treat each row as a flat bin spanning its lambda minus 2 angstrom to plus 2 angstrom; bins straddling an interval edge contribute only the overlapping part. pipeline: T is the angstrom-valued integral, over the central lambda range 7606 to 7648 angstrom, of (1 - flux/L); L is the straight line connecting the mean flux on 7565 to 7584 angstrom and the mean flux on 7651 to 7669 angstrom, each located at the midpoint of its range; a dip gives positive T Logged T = -0.5 angstrom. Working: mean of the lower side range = 2.63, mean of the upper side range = 2.42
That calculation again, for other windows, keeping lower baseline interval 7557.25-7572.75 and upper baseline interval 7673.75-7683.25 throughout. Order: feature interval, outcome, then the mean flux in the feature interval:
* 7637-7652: -0.8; 2.57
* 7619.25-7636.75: -0.9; 2.58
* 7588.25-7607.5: 0.5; 2.42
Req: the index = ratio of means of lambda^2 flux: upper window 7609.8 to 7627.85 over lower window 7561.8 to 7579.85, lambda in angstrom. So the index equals 0.96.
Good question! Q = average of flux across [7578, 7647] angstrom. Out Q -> 2.51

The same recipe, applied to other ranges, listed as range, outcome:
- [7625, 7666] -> 2.56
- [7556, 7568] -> 2.5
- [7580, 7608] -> 2.49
